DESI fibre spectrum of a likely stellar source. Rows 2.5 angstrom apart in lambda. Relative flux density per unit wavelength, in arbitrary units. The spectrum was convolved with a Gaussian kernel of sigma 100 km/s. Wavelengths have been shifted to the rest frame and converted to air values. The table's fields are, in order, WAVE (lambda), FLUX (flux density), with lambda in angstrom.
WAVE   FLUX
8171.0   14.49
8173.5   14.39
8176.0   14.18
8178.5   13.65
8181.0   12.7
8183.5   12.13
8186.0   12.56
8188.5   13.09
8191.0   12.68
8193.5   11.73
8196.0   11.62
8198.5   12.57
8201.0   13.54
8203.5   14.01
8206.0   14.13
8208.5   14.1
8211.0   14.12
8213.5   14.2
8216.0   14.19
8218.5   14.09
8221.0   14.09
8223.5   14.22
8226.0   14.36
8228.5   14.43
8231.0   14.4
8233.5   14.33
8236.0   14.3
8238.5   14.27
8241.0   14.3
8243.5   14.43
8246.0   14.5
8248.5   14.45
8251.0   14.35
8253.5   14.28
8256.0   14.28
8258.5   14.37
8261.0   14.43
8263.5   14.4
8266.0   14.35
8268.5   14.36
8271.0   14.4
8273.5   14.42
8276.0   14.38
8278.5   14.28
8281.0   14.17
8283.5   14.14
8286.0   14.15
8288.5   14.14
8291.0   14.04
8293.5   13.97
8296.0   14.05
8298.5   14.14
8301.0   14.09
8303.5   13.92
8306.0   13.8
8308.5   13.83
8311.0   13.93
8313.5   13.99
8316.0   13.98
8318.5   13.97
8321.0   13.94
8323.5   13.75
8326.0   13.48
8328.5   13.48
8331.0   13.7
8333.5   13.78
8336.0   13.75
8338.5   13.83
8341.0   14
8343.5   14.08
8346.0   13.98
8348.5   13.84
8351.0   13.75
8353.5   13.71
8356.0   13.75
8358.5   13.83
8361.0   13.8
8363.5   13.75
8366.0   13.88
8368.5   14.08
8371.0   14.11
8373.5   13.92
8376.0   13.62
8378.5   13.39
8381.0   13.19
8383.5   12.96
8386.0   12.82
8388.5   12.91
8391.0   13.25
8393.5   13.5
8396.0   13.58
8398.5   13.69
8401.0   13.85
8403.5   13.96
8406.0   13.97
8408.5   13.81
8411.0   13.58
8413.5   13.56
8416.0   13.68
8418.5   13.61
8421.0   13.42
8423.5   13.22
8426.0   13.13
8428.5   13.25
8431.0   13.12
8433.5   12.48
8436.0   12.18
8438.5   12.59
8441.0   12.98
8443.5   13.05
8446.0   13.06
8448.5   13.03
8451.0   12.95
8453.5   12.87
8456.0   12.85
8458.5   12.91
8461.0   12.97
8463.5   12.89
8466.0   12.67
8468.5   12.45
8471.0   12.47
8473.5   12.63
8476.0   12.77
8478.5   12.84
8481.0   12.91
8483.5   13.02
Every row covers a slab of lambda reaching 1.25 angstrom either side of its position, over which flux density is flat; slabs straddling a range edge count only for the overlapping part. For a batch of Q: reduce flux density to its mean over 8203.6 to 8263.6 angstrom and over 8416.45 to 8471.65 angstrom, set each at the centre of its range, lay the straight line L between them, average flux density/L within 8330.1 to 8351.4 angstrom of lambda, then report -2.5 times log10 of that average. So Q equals -0.02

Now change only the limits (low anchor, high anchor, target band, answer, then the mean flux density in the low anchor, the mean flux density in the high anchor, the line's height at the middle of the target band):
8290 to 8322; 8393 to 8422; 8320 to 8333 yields 0.02 mag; 14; 13.7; 13.9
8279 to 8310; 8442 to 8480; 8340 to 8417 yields -0.02 mag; 14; 12.8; 13.4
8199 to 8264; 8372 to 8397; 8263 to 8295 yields -0.02 mag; 14.2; 13.3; 13.9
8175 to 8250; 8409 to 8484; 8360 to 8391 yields -0.03 mag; 13.7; 13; 13.2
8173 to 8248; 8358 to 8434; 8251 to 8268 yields -0.05 mag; 13.7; 13.5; 13.7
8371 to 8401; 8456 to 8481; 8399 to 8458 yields -0.01 mag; 13.4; 12.7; 13.1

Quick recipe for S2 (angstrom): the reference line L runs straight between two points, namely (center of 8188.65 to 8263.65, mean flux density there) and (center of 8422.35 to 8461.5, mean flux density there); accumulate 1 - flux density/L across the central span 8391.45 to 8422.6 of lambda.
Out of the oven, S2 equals -1.4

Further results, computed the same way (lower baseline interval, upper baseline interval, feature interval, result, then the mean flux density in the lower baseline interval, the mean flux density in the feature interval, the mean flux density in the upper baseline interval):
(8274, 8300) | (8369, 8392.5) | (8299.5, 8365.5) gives -0.29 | 14.2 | 13.8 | 13.4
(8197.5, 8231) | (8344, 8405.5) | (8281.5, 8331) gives -0.46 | 14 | 13.9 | 13.6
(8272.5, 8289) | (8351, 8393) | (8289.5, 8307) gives 0.13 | 14.2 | 14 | 13.6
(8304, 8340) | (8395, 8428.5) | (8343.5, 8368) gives -0.18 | 13.8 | 13.8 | 13.6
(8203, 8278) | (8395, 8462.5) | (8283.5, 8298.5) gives -0.07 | 14.3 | 14.1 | 13.2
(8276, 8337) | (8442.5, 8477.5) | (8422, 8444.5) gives 0.22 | 13.9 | 12.9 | 12.8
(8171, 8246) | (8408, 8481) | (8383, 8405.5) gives -0.48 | 13.7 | 13.4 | 13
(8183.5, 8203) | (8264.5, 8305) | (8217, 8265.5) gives -3.31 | 12.6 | 14.3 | 14.2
